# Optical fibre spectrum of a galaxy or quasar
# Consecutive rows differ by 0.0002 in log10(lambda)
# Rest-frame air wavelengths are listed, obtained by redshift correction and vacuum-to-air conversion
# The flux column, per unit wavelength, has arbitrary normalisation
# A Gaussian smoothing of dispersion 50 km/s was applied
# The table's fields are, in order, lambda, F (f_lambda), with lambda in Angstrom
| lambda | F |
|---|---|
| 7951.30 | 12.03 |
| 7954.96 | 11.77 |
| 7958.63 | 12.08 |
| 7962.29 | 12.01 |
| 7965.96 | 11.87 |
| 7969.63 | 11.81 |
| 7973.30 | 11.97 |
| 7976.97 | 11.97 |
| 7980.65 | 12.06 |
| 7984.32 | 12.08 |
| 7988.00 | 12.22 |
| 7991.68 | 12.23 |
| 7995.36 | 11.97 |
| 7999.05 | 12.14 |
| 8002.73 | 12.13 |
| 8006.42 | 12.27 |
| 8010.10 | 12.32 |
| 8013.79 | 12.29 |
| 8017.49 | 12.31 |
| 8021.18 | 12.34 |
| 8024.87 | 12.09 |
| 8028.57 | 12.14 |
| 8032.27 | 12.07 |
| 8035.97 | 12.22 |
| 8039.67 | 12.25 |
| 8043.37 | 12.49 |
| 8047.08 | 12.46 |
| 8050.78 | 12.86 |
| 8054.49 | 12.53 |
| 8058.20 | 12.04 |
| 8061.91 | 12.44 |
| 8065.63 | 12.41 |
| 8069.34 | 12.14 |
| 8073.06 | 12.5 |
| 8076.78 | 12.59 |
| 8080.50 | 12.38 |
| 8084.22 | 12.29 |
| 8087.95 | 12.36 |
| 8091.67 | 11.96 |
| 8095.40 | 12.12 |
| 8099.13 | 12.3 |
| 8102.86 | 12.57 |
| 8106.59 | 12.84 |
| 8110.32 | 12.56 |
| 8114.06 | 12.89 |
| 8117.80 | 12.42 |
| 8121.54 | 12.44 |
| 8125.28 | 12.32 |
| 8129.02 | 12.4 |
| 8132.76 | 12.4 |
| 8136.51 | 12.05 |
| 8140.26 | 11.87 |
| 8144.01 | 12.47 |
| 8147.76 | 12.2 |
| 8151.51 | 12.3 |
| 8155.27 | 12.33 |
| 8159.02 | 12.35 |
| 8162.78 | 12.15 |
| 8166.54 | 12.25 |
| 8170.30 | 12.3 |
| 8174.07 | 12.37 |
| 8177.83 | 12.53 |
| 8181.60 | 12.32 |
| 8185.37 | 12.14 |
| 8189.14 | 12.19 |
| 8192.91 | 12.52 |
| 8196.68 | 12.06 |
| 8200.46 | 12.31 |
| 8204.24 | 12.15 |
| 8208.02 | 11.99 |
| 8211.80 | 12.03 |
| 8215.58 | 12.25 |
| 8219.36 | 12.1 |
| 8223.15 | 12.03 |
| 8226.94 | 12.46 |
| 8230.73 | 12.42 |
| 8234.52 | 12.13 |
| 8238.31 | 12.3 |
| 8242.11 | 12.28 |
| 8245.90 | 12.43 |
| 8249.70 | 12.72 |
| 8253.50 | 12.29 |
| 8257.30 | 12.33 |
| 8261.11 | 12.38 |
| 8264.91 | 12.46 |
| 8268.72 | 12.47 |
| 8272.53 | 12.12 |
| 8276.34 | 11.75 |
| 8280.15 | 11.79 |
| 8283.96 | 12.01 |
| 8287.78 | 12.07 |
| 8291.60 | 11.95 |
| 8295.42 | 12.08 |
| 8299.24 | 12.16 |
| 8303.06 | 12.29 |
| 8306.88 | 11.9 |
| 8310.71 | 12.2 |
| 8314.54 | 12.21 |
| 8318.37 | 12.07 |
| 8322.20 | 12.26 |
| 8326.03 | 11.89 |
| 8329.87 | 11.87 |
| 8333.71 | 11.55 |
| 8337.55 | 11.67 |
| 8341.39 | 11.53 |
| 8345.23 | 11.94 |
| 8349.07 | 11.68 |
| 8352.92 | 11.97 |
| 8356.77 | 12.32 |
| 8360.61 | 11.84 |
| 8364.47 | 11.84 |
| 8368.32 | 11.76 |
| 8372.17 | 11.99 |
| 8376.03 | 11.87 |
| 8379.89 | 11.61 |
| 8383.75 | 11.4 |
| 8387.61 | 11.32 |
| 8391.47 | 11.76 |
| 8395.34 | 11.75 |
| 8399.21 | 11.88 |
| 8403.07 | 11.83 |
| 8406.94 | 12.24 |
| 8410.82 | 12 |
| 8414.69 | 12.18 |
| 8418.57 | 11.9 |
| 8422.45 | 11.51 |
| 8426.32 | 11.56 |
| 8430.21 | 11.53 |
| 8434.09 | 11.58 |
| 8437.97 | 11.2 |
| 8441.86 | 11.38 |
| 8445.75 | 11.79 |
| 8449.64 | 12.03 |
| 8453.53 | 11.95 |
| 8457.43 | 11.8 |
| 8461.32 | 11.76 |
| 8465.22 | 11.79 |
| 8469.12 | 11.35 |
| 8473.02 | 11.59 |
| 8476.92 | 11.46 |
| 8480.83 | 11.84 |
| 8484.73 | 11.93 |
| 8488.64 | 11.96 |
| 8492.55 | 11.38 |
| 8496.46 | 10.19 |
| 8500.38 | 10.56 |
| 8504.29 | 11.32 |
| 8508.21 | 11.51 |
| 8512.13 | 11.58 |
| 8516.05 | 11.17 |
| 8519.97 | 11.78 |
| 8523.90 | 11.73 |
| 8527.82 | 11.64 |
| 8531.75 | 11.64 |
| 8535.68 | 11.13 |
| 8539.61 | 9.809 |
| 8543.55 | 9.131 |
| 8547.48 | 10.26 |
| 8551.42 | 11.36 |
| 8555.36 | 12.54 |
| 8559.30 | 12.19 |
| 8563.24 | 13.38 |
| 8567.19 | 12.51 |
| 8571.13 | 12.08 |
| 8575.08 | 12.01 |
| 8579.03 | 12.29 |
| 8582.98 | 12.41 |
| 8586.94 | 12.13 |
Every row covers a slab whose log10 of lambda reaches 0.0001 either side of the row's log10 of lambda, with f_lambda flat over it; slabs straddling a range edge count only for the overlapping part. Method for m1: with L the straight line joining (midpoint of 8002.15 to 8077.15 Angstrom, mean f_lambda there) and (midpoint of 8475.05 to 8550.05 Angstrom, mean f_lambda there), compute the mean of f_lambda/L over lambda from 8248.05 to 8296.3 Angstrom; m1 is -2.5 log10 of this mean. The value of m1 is -0.039 mag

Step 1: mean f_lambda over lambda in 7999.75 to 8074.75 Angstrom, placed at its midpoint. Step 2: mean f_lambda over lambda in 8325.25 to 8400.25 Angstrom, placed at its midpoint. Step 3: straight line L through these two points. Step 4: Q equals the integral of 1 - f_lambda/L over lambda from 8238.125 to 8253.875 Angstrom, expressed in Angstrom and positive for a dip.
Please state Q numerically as -0.6 Angstrom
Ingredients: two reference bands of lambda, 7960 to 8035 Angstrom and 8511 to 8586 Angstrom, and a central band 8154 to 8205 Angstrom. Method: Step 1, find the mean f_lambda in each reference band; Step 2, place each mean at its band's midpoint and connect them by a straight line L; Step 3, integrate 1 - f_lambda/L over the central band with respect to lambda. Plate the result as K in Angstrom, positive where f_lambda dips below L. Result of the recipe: -1.4 Angstrom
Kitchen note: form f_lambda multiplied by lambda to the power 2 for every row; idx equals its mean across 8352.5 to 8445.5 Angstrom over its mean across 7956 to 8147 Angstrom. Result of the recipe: 1.0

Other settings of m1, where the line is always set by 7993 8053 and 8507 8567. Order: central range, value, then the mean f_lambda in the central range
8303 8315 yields -0.029 mag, 12.1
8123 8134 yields -0.025 mag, 12.4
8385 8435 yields -0.013 mag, 11.8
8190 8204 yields -0.026 mag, 12.3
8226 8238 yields -0.036 mag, 12.3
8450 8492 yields -0.020 mag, 11.7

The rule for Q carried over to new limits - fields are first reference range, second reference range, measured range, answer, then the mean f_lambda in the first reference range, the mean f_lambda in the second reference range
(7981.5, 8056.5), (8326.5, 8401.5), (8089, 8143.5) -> -1.09 Angstrom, 12.3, 11.8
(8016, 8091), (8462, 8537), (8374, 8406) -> -0.06 Angstrom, 12.3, 11.5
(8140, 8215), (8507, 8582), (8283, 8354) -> 0.18 Angstrom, 12.2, 11.6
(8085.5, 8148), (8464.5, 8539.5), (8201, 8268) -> -1.18 Angstrom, 12.4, 11.4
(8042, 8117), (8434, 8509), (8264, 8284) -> -0.18 Angstrom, 12.4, 11.5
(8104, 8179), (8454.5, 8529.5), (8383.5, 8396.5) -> 0.21 Angstrom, 12.4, 11.5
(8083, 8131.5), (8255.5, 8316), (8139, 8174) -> 0.24 Angstrom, 12.4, 12.1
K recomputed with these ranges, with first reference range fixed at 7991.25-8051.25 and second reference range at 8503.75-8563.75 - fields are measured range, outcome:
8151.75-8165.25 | -0.3 Angstrom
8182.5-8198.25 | -0.4 Angstrom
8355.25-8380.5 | -0.6 Angstrom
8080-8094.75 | -0.1 Angstrom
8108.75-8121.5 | -0.5 Angstrom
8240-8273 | -1.6 Angstrom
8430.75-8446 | 0.1 Angstrom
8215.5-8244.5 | -0.9 Angstrom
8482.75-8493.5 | -0.4 Angstrom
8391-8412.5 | -0.6 Angstrom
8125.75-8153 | -0.4 Angstrom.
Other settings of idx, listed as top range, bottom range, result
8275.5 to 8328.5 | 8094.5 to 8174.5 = 1.02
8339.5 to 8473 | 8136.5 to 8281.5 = 1.01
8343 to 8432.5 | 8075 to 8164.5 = 1.02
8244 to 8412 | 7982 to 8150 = 1.04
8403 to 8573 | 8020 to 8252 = 1.02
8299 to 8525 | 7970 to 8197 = 1.03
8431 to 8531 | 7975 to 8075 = 1.05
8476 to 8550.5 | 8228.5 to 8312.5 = 0.97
